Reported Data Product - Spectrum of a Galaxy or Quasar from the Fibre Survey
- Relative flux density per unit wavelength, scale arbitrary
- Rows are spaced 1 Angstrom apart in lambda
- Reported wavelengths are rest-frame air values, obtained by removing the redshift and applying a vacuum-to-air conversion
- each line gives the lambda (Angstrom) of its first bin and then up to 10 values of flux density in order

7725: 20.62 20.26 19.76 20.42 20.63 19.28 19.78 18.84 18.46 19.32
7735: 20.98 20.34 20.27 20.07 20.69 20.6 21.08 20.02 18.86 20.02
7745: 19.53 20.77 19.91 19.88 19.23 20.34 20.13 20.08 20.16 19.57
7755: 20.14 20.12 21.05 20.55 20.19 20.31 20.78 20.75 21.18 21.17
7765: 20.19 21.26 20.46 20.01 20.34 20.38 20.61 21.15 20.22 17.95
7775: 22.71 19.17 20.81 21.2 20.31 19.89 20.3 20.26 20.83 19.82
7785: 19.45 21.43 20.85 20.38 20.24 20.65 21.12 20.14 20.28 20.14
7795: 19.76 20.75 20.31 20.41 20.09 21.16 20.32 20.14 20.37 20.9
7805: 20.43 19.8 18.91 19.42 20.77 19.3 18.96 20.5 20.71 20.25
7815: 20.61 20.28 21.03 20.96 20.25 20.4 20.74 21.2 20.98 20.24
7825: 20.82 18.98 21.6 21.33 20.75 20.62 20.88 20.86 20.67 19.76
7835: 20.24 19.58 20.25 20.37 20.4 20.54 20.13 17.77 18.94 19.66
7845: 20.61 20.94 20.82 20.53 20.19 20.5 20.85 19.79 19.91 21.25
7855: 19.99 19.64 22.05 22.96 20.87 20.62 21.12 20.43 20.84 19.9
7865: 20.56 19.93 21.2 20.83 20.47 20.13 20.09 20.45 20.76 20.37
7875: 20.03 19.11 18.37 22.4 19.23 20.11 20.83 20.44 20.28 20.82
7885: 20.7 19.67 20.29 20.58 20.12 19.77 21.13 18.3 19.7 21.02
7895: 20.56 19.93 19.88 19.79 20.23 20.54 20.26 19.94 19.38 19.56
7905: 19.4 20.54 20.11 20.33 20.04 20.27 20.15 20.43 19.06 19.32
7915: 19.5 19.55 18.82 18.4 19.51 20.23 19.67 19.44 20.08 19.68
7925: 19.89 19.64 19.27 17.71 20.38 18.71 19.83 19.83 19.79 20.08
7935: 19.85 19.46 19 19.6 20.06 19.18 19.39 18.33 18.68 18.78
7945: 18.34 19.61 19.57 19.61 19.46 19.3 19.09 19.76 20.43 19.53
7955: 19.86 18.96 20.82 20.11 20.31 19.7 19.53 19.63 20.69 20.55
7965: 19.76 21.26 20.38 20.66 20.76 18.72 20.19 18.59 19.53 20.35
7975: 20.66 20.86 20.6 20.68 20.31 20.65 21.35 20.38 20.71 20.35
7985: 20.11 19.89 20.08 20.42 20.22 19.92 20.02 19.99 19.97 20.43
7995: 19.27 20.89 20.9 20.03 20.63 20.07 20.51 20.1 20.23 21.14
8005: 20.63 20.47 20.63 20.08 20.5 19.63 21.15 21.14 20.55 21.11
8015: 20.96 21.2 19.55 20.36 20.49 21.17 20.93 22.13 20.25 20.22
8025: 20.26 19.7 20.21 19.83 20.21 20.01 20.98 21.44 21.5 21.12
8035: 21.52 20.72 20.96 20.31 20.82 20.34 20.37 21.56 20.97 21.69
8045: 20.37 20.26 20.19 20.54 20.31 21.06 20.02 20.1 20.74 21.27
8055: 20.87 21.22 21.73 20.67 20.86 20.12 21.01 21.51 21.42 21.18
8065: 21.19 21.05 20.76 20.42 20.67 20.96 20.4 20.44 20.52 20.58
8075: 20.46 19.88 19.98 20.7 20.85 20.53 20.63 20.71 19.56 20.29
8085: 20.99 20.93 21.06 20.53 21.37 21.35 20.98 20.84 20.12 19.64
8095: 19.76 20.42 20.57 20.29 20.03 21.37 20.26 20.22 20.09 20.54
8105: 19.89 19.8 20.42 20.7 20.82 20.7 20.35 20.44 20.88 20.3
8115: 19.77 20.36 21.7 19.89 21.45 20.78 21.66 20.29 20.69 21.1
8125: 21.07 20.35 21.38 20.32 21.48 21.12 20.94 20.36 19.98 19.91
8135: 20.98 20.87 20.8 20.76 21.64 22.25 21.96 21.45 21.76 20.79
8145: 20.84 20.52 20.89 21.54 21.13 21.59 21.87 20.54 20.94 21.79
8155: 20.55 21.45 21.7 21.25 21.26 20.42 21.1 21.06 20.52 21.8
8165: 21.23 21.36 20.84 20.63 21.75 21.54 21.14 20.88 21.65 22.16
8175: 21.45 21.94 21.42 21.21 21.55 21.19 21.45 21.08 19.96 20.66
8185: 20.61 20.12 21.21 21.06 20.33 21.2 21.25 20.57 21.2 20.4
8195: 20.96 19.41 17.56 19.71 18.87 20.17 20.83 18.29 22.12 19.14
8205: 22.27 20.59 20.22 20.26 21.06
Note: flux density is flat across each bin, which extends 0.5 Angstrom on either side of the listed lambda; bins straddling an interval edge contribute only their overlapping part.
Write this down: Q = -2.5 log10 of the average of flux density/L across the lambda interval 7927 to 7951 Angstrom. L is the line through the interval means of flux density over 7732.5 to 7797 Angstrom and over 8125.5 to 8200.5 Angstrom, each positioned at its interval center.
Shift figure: 0.07 mag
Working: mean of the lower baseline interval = 20.3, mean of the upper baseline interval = 21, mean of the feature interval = 19.3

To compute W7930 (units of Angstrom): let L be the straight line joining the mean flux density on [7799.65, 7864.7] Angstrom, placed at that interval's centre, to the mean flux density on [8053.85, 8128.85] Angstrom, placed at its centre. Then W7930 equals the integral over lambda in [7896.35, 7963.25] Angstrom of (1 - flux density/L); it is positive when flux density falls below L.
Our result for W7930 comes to 2.8 Angstrom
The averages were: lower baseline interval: 20.4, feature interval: 19.6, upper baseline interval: 20.7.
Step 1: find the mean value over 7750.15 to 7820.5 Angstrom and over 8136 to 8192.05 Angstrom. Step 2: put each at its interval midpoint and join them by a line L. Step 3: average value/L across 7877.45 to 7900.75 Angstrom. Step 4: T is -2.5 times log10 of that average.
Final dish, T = 0.02 mag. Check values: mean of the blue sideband 20.4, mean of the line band 20.3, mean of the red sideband 21.2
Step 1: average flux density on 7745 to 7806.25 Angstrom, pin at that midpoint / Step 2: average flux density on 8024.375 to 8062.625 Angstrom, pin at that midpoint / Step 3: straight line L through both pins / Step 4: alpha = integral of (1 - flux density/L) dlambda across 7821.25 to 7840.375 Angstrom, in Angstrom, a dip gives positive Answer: -0.08 Angstrom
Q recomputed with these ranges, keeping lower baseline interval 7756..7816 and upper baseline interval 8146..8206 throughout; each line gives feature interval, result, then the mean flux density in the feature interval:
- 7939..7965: 0.055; 19.6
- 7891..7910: 0.028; 20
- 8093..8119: 0.022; 20.4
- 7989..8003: 0.024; 20.2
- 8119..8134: 0.001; 20.8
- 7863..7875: 0.003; 20.4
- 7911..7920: 0.062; 19.4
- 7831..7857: 0.013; 20.2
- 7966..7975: 0.033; 20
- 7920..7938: 0.054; 19.6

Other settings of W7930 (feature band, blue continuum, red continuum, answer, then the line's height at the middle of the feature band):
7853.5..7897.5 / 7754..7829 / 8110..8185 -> 0.4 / 20.6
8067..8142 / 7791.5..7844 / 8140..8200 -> 0.8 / 20.9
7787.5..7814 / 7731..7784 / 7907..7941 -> -0.2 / 20.1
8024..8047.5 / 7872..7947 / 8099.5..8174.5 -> -0.3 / 20.4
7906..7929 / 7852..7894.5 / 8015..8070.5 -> 1.0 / 20.5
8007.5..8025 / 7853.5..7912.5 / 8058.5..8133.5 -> -0.1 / 20.5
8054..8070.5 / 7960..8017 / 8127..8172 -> -0.2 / 20.7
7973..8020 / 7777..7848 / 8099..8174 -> 0.5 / 20.7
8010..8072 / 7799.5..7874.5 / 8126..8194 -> 0.3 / 20.8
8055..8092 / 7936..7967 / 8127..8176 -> -0.4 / 20.6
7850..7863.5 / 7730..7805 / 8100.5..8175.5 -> -0.2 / 20.4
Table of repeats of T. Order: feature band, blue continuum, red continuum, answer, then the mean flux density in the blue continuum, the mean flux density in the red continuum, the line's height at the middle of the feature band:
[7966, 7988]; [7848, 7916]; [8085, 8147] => 0.01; 20.3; 20.7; 20.4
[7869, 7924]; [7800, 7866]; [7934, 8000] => 0.01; 20.4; 20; 20.2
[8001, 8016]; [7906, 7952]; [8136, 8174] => -0.03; 19.5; 21.2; 20.1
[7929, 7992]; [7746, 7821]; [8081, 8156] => 0.04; 20.3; 20.8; 20.6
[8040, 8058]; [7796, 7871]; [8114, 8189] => 0.00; 20.4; 21.1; 20.8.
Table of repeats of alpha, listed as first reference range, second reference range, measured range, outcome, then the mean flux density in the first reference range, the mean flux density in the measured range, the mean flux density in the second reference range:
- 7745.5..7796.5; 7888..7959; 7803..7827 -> -0.2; 20.4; 20.3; 19.7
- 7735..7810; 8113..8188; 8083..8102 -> 0.3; 20.3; 20.6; 21.1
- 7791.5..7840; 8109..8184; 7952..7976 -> 0.7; 20.4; 20.1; 21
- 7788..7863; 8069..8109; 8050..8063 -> -0.3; 20.4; 20.9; 20.5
